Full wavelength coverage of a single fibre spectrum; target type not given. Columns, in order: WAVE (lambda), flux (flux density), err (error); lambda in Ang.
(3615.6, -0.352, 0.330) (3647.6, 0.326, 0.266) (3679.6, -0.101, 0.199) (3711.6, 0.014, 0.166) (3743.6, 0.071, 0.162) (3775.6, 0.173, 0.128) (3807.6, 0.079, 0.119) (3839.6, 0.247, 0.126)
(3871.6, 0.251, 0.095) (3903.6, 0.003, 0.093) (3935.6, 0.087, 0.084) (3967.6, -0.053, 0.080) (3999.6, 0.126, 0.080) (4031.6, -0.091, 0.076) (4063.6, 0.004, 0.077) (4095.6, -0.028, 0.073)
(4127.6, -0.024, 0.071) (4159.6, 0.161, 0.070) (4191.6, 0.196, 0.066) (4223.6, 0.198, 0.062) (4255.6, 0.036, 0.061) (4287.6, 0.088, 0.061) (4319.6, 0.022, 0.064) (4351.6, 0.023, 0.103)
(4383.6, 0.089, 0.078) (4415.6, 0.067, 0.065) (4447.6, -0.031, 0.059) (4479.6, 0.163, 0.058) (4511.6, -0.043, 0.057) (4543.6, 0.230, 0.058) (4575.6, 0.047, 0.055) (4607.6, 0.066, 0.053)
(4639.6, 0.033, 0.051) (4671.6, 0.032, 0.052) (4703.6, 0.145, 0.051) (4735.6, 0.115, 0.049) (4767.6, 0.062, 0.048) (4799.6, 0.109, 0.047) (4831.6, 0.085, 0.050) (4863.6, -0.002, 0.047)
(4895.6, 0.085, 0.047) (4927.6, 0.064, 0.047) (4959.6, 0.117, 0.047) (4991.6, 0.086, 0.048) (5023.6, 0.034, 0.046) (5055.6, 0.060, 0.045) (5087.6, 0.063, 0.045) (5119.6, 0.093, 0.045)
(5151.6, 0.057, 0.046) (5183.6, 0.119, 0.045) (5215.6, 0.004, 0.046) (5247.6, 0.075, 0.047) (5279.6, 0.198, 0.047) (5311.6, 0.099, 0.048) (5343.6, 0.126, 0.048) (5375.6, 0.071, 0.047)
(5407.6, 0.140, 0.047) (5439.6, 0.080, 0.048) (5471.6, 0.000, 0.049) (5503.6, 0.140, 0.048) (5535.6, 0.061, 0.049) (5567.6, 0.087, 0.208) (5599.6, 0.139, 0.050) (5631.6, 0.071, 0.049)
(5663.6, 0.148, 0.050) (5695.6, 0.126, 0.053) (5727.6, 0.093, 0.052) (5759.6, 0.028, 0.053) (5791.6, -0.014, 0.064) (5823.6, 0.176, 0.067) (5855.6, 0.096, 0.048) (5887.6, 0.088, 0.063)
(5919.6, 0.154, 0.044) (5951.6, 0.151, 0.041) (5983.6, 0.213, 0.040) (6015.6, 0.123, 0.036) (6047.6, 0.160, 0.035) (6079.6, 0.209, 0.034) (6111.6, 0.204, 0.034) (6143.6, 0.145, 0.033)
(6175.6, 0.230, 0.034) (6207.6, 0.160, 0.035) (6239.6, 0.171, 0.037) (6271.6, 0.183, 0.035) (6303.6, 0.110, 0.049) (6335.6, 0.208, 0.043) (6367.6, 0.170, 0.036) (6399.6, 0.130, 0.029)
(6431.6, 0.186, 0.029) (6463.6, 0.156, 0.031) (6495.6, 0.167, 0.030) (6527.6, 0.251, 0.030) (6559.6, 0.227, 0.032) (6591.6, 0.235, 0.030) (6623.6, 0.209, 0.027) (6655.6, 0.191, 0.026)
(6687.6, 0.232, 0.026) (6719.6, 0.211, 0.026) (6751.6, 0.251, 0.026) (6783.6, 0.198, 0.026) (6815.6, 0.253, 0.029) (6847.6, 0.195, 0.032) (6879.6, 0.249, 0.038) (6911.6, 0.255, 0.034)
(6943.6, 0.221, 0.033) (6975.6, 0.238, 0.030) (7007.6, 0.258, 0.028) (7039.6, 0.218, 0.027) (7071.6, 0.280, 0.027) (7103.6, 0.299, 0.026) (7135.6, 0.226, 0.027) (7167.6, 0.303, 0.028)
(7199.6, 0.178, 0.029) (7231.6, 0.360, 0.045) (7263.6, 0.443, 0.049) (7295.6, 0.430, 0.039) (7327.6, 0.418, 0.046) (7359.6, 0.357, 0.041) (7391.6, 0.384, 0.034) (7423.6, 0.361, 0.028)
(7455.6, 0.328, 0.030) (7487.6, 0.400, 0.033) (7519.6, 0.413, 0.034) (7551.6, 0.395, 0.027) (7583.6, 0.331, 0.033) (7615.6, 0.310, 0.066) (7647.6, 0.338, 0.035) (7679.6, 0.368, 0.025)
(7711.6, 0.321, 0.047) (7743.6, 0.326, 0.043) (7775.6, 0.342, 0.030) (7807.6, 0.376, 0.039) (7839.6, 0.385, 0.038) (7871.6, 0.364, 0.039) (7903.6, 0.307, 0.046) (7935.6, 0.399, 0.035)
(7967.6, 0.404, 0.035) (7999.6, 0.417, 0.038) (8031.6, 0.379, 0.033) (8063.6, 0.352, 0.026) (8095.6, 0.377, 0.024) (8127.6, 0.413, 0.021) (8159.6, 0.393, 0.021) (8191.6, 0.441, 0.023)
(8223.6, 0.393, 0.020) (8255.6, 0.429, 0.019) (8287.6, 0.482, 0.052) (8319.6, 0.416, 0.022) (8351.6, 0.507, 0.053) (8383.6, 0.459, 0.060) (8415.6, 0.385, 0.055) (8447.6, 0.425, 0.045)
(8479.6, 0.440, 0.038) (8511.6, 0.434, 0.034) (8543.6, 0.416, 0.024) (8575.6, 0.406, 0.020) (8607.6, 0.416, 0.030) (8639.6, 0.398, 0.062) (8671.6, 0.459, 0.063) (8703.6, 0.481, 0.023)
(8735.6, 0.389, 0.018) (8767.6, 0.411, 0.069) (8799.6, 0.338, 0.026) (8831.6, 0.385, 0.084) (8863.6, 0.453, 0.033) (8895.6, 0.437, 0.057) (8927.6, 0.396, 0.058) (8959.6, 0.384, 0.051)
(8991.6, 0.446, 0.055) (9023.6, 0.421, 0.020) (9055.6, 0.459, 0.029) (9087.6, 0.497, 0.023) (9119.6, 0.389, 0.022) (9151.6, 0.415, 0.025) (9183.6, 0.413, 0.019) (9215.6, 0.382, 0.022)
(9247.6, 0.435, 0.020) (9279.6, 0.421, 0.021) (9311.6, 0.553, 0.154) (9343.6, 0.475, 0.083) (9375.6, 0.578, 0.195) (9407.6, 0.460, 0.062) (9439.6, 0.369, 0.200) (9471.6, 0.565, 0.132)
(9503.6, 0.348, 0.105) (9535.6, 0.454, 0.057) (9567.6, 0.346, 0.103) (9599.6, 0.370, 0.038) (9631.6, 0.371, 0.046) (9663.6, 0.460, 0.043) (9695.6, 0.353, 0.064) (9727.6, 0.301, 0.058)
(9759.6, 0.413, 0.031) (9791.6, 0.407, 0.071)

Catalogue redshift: 0.815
